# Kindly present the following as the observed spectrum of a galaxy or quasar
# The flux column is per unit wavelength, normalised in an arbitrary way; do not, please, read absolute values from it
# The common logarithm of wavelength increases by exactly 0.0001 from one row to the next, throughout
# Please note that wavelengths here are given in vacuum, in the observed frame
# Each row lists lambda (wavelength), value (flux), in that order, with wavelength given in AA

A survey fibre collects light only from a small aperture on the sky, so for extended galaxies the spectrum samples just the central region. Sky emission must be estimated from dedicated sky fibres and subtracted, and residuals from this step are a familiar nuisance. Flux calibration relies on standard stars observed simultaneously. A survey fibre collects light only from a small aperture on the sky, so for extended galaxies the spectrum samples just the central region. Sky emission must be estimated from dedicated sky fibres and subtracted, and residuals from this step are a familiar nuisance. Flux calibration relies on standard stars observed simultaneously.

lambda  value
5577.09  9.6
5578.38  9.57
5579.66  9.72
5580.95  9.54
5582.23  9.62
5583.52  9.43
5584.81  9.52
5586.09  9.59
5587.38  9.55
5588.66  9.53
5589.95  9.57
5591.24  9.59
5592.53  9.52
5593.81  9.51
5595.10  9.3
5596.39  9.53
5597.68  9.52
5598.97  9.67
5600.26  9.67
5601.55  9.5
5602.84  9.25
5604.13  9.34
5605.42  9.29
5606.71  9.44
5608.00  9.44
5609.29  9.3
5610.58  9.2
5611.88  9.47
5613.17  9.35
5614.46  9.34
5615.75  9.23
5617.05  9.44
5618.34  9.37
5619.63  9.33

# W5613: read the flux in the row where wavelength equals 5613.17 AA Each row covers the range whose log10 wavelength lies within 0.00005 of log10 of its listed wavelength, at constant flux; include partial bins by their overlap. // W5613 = 9.35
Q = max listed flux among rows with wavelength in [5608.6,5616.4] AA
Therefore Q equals 9.47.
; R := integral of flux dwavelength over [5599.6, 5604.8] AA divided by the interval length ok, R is 9.44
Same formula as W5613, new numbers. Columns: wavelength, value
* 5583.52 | 9.43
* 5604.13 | 9.34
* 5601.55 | 9.5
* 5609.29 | 9.3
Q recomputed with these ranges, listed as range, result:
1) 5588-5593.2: 9.59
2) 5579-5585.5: 9.72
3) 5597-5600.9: 9.67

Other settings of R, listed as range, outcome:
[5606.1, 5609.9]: 9.4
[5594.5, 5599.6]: 9.5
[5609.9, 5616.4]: 9.32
